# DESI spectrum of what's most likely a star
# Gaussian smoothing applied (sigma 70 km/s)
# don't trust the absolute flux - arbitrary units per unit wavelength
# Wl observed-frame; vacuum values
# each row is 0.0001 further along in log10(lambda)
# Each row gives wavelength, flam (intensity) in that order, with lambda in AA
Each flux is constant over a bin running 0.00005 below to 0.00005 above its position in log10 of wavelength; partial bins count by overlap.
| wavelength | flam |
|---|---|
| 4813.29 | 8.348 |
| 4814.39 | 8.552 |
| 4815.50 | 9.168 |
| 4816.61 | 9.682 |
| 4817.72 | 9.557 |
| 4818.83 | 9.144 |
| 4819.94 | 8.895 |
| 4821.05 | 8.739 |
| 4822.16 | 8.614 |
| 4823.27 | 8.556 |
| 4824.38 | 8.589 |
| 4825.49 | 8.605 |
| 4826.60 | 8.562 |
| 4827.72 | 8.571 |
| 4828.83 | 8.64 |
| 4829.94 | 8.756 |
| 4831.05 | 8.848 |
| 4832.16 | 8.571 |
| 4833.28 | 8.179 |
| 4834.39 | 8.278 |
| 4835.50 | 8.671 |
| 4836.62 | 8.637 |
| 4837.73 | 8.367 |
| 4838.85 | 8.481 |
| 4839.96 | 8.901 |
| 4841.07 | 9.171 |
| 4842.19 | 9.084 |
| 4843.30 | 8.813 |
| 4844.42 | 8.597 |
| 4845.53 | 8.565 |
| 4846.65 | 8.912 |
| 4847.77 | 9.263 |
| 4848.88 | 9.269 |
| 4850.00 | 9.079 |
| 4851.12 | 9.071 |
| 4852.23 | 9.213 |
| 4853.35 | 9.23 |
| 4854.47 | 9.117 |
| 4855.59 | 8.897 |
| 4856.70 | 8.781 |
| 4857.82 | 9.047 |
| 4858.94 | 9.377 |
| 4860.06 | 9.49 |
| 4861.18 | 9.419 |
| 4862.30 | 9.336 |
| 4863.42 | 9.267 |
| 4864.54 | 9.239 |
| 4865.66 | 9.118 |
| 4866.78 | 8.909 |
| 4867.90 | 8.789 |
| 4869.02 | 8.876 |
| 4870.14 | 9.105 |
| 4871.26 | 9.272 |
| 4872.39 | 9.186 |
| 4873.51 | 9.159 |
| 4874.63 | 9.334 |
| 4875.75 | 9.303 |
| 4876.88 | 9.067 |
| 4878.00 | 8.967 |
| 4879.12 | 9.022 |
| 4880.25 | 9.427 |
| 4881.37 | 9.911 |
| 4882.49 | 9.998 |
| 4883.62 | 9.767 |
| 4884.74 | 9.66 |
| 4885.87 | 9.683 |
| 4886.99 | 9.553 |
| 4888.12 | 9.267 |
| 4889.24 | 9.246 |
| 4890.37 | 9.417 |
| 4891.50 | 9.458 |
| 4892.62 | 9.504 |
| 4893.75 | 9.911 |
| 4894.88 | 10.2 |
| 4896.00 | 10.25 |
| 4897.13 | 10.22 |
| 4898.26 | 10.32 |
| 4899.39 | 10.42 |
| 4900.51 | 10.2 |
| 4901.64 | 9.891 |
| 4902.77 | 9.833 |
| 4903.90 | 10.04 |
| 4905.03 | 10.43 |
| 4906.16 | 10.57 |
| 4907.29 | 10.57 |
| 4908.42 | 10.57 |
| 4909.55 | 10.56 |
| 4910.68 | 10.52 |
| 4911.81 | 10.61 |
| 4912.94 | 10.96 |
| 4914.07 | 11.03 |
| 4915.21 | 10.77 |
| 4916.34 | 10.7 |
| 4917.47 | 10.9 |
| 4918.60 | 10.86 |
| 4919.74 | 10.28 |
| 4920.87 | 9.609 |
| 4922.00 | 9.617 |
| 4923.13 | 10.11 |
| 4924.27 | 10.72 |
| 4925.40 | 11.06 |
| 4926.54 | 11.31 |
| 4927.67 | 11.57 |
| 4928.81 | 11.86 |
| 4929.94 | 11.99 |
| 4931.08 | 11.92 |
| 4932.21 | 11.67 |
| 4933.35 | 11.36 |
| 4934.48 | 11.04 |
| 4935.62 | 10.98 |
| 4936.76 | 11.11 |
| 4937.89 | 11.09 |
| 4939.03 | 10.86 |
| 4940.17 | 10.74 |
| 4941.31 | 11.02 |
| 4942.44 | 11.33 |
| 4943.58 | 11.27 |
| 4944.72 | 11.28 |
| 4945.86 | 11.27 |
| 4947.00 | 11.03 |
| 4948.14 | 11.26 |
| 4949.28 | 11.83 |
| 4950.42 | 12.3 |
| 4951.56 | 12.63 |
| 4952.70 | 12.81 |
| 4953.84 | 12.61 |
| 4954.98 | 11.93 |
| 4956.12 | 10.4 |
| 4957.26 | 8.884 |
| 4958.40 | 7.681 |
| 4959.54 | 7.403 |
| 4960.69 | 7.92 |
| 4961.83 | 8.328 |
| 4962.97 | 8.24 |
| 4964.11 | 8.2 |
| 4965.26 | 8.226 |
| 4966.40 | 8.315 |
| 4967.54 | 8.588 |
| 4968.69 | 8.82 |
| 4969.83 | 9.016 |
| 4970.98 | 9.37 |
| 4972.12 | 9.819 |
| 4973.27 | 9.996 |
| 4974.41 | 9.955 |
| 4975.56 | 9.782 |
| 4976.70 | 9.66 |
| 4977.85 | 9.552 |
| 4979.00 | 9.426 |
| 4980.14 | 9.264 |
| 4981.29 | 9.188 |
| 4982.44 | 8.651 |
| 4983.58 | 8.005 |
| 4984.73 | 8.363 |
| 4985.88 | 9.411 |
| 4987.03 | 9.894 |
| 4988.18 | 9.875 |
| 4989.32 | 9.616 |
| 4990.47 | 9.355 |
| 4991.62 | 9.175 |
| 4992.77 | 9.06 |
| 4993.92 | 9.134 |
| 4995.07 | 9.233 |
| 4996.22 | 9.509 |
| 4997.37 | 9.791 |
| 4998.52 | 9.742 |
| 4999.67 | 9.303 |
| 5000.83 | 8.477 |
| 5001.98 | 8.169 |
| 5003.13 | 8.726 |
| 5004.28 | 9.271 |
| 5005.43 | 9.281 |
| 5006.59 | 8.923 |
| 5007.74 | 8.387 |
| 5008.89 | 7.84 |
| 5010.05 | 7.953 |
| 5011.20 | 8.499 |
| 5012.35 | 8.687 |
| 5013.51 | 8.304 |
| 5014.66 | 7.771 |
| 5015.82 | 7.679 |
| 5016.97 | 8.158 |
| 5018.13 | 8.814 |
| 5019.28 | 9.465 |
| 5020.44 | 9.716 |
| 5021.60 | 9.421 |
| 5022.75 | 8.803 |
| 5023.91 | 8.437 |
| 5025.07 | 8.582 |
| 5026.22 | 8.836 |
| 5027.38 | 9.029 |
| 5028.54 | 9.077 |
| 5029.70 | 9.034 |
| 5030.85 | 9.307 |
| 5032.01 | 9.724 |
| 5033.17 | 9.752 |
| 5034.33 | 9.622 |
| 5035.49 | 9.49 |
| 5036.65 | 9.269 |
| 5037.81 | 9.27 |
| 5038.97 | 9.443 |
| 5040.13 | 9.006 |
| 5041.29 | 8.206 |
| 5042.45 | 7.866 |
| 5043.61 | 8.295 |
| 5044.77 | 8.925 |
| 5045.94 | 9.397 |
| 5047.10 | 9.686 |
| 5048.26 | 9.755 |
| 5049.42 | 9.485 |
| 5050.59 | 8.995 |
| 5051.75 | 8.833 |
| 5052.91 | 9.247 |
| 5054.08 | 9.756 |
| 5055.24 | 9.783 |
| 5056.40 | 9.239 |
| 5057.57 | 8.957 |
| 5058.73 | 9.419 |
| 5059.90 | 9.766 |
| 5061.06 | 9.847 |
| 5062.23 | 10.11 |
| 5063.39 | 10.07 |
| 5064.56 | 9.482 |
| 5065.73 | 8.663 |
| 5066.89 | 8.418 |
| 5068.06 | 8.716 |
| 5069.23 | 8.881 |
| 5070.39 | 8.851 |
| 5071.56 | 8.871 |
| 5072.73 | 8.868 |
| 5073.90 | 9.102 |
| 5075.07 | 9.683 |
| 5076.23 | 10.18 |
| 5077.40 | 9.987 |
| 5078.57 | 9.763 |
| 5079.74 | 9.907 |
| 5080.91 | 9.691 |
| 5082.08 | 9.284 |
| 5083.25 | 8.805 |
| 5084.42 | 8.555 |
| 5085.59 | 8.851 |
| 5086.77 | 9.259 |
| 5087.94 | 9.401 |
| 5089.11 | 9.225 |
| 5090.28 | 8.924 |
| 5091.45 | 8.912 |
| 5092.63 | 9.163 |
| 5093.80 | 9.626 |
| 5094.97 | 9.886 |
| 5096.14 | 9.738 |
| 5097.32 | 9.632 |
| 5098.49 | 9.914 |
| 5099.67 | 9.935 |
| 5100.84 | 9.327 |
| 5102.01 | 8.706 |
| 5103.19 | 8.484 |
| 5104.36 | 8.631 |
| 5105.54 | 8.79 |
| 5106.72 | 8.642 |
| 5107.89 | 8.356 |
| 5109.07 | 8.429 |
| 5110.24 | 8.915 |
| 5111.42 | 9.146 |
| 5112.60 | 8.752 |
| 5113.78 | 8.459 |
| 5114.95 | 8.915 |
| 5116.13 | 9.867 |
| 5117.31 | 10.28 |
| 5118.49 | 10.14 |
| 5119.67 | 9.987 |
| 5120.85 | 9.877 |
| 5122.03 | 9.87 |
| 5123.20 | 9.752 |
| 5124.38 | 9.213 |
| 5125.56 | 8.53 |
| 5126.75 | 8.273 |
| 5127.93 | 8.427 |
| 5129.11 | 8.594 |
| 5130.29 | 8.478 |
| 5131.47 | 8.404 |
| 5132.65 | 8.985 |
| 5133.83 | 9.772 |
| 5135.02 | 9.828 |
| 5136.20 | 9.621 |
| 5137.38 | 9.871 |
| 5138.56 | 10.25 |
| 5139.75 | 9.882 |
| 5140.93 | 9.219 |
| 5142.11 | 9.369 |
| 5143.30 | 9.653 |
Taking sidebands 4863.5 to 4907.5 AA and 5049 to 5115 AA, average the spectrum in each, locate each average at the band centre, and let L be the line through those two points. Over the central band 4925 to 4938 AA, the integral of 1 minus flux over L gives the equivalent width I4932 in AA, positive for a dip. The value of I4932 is -2.6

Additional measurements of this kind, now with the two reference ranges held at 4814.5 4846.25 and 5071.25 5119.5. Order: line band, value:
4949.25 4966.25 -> -1.6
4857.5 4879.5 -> -0.8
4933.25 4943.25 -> -2.3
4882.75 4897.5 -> -1.4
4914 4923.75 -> -1.6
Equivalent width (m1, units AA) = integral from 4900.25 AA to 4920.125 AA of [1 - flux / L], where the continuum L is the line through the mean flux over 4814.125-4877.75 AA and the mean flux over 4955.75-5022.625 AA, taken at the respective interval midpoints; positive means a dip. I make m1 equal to -3.5 AA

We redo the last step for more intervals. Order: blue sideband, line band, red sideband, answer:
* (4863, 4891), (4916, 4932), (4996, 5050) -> -3.02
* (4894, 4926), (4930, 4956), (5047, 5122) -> -3.32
